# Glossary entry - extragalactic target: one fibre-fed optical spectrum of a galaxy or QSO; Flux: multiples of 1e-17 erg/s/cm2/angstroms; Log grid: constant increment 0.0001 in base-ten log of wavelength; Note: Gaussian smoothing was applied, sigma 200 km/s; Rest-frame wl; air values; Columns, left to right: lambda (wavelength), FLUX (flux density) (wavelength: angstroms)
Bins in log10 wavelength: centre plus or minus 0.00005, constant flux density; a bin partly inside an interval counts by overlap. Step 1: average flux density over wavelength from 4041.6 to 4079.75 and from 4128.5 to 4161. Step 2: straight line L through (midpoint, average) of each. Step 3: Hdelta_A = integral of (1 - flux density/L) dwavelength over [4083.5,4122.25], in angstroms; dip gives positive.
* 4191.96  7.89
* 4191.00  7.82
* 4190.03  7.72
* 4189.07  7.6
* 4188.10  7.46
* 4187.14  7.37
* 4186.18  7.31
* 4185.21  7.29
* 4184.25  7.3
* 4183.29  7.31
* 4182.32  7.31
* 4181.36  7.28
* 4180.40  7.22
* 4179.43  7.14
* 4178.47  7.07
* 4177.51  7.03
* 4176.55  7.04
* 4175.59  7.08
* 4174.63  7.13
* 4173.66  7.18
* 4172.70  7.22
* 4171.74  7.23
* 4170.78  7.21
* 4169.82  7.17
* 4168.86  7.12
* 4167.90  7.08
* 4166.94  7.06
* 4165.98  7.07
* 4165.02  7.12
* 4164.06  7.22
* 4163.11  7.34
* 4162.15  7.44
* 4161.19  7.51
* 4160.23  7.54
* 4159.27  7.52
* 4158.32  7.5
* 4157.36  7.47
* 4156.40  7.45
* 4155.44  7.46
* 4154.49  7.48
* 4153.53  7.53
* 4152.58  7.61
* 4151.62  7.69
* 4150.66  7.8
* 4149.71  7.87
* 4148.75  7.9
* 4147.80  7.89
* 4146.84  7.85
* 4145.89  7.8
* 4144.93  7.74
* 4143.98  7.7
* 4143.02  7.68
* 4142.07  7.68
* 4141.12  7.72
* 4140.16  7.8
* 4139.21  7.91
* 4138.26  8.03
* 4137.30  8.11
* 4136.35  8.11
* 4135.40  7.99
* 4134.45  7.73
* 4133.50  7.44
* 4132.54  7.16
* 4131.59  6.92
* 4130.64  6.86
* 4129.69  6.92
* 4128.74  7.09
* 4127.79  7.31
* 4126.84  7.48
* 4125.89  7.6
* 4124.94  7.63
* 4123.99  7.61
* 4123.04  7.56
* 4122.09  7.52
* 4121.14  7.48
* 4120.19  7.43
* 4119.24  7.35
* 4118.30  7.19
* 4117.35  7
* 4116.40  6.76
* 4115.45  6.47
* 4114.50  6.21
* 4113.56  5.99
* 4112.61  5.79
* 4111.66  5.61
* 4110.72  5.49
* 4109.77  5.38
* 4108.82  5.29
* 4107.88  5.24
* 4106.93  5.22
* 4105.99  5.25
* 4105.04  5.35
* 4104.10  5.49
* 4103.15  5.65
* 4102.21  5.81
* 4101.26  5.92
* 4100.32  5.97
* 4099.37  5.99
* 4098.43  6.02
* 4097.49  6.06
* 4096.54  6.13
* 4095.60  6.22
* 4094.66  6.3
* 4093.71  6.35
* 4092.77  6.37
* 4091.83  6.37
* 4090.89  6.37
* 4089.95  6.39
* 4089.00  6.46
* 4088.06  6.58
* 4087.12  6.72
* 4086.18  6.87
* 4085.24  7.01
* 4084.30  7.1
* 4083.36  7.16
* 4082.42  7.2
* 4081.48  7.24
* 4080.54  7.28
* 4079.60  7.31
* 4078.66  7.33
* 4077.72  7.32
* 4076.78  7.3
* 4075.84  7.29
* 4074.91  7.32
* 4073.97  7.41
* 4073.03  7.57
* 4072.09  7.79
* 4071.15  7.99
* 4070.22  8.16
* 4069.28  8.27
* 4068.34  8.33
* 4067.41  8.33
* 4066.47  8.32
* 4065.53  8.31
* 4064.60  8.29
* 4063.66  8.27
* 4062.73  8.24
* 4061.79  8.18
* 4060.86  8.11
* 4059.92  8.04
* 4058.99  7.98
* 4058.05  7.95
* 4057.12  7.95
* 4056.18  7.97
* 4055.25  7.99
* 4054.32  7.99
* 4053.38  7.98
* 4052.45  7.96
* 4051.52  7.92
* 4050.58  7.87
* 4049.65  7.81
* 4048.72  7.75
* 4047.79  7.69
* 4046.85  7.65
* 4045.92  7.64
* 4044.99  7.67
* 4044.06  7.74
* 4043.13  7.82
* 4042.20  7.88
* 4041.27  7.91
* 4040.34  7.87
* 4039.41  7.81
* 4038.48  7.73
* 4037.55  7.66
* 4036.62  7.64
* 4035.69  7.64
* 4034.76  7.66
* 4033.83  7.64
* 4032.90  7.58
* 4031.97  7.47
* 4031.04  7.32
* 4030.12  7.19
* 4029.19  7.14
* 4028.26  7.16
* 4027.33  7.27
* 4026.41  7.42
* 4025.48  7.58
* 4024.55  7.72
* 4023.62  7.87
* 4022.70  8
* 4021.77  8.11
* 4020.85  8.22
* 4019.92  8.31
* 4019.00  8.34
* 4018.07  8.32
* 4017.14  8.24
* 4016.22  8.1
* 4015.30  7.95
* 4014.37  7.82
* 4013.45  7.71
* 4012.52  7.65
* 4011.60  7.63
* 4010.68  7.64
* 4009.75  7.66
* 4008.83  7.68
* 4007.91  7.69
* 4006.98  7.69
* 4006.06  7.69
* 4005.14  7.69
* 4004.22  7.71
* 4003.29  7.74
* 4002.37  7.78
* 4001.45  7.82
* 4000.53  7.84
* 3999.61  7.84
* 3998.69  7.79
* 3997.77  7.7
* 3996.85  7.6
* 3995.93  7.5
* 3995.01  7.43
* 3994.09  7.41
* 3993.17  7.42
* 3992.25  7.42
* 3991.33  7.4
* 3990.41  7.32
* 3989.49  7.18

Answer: 7.5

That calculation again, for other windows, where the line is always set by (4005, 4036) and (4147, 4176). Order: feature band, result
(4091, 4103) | 2.3 angstroms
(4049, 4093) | 0.2 angstroms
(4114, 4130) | 0.6 angstroms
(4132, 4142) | -0.4 angstroms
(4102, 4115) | 3.4 angstroms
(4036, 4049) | -0.1 angstroms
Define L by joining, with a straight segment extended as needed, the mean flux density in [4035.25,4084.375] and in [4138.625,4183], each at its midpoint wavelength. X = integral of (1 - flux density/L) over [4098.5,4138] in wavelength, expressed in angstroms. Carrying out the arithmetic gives 4.86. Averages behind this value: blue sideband 7.8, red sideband 7.43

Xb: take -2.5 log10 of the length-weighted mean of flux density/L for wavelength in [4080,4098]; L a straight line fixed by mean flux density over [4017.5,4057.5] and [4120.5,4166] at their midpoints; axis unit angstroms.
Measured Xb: 0.16 mag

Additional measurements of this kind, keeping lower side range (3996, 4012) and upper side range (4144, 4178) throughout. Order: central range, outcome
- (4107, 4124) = 0.16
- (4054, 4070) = -0.08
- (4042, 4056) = -0.03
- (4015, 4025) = -0.06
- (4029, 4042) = 0.01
